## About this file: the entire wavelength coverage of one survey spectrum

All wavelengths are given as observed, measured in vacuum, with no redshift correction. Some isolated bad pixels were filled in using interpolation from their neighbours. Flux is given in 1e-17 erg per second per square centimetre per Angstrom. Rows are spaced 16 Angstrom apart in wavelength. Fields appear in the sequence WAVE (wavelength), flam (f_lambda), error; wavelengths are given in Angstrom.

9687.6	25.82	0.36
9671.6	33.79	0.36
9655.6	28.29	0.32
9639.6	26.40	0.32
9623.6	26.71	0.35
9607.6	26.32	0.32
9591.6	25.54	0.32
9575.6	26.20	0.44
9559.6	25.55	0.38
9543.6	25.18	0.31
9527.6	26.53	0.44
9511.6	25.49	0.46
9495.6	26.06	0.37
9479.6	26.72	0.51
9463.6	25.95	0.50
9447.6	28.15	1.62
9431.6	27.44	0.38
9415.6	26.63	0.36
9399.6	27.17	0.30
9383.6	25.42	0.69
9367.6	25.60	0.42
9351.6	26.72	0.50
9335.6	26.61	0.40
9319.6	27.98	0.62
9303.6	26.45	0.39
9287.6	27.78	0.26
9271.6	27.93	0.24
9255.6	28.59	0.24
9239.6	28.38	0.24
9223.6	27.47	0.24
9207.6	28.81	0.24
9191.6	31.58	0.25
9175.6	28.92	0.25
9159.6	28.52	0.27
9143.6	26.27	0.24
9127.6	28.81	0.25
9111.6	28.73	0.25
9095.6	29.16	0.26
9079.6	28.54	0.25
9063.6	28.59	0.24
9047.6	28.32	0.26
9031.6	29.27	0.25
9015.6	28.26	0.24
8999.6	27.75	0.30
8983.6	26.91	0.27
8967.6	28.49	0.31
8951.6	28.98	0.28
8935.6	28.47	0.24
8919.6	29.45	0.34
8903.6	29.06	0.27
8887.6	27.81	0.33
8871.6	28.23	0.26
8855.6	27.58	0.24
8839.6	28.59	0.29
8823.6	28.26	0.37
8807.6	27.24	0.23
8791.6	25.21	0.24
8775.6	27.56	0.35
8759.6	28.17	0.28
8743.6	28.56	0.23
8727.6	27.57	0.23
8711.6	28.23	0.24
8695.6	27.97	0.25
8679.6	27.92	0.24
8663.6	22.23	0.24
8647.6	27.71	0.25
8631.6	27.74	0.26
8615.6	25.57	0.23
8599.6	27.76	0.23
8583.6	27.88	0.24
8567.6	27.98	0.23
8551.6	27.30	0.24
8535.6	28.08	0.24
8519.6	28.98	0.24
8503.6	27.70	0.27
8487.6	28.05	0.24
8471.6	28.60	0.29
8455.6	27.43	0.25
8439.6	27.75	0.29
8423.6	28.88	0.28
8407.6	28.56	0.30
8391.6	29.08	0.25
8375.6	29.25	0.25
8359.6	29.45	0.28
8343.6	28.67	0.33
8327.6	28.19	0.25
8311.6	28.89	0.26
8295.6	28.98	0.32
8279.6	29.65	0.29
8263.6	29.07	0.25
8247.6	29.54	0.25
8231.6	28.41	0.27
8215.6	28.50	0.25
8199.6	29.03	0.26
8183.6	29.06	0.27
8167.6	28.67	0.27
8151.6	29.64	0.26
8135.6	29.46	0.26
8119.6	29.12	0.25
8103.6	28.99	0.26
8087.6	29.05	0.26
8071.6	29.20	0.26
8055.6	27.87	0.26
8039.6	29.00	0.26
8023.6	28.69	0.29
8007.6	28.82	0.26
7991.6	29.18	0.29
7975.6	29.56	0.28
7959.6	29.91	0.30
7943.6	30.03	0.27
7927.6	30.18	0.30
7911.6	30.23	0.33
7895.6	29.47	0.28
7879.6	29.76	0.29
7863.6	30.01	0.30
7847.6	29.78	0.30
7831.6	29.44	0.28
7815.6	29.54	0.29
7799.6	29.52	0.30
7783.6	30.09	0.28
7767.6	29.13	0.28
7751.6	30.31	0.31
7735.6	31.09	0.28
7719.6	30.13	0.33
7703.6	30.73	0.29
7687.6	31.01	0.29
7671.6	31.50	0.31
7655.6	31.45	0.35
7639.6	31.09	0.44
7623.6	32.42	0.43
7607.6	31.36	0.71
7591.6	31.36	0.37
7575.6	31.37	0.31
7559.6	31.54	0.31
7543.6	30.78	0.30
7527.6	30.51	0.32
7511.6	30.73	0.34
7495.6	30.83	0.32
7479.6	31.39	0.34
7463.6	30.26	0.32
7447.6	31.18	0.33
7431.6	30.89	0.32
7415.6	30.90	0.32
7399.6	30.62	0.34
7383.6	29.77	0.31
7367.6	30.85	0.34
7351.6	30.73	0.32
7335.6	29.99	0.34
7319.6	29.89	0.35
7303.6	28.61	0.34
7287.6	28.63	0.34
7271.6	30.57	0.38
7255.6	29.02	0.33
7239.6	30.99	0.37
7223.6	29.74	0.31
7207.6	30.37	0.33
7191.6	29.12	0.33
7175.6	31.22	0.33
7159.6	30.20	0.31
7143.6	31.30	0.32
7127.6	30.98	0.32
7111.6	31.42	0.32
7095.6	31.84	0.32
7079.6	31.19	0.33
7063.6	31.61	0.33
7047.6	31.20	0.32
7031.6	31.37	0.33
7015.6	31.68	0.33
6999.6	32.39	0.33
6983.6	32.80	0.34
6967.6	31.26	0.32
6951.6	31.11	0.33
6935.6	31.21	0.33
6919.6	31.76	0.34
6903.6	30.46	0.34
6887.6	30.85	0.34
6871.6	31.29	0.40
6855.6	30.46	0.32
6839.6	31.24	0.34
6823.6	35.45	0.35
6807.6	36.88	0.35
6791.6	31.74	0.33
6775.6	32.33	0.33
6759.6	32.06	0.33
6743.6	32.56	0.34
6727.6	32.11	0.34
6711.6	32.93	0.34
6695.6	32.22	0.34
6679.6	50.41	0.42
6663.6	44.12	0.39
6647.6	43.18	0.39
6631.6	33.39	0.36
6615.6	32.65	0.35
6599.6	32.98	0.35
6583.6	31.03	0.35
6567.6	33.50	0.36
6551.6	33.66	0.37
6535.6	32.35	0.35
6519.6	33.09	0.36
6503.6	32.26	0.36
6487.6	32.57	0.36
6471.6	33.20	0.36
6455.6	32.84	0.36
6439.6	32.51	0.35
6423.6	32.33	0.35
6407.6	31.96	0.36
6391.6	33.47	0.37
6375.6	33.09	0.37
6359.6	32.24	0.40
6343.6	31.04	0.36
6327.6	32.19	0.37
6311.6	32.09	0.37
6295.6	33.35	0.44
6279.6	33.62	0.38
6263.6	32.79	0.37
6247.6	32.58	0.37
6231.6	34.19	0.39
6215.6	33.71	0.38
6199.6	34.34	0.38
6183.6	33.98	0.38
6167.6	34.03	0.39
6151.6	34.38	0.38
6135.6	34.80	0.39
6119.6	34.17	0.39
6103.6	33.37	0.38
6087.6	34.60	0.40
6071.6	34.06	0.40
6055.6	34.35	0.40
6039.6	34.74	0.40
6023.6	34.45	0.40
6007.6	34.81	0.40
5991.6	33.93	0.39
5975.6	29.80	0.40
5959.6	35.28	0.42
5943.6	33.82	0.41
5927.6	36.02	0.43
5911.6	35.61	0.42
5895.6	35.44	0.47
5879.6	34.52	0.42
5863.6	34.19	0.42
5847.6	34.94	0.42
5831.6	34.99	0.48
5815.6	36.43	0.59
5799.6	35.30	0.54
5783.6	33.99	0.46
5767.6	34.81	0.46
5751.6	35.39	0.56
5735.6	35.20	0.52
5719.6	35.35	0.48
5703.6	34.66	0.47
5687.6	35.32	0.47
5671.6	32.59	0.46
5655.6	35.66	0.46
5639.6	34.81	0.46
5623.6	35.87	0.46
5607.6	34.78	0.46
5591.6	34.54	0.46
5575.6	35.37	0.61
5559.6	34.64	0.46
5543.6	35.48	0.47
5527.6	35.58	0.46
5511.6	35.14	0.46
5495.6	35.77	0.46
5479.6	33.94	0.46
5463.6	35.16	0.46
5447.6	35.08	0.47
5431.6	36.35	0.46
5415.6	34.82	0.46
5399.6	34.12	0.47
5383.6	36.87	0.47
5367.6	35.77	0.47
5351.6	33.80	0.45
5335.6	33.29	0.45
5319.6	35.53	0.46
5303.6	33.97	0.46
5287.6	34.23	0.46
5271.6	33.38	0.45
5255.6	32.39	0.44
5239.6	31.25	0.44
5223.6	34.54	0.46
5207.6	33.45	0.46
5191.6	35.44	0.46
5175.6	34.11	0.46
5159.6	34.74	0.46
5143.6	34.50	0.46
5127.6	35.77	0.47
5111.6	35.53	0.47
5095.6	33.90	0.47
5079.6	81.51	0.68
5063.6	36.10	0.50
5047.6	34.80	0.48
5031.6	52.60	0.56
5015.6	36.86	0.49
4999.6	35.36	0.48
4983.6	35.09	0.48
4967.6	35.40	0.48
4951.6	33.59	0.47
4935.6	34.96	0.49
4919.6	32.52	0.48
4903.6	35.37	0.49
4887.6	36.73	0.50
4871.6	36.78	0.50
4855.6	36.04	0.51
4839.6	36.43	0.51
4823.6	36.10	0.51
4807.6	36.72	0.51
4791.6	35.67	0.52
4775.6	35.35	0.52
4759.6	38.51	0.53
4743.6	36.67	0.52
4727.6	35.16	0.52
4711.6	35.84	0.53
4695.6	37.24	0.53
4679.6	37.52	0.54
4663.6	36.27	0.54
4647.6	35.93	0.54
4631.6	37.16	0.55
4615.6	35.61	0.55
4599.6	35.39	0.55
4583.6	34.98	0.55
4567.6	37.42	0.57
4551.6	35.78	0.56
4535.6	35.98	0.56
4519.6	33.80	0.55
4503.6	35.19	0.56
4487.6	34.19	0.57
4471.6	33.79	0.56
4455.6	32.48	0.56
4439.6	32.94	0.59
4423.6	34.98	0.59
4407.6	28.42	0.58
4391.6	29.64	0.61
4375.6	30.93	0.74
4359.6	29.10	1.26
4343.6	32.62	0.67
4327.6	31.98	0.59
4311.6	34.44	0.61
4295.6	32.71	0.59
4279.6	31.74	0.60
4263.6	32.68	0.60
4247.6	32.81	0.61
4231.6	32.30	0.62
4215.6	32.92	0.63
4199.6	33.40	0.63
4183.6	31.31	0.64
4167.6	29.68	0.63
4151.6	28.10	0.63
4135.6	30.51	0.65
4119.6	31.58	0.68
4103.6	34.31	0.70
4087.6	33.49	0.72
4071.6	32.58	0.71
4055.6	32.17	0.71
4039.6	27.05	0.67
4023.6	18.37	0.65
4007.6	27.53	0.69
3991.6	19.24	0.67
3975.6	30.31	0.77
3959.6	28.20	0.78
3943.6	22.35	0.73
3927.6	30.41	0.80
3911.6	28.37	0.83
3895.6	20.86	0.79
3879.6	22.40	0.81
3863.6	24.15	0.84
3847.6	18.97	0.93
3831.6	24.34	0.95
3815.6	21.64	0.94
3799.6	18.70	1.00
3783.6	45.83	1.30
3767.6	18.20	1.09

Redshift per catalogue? 0.014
